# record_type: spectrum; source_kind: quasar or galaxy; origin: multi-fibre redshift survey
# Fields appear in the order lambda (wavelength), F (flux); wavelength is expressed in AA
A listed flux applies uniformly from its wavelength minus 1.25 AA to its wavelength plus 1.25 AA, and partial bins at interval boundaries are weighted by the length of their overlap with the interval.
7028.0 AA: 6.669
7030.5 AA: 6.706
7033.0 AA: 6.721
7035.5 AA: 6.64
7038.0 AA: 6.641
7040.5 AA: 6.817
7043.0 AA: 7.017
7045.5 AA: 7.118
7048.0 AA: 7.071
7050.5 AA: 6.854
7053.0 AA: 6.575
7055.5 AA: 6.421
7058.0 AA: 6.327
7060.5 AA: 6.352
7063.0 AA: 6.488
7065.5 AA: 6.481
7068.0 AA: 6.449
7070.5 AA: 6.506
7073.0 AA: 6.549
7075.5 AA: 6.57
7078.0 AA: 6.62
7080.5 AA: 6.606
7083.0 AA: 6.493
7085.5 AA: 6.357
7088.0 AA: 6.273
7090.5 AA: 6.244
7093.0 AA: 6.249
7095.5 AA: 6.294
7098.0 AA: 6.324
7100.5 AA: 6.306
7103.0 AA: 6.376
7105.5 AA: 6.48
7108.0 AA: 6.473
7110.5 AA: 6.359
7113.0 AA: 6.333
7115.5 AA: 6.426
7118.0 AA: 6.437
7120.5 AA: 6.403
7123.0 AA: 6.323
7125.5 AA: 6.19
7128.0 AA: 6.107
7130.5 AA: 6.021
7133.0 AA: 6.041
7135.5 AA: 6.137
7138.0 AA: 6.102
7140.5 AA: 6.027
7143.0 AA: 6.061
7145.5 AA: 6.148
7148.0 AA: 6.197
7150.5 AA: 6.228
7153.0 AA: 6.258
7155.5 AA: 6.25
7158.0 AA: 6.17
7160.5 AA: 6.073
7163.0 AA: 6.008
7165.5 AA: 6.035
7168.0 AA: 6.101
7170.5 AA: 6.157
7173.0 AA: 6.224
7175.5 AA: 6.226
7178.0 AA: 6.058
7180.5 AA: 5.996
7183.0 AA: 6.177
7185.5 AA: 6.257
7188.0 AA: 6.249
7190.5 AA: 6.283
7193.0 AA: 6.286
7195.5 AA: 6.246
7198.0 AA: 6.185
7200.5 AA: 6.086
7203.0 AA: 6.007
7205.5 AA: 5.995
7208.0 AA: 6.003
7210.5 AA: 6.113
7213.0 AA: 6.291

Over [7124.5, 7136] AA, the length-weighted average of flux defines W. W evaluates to 6.09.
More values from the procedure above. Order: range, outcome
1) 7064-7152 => 6.32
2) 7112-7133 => 6.27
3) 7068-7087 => 6.52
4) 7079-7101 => 6.35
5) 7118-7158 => 6.17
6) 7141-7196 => 6.16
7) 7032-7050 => 6.86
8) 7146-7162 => 6.19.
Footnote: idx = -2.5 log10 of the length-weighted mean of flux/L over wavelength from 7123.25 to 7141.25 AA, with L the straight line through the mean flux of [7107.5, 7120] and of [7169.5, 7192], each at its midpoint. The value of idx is 0.04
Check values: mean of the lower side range 6.4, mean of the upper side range 6.18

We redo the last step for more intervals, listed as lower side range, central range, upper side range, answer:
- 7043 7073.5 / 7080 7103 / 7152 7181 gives 0.021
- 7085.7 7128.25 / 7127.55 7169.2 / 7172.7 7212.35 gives 0.023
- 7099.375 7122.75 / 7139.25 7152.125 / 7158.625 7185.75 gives 0.018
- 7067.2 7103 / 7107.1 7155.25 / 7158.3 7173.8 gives 0.002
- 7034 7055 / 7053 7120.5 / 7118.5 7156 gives 0.018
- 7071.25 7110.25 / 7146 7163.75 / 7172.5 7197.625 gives 0.017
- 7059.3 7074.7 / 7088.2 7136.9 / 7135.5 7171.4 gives 0.001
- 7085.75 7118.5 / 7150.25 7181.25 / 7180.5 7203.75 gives 0.018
